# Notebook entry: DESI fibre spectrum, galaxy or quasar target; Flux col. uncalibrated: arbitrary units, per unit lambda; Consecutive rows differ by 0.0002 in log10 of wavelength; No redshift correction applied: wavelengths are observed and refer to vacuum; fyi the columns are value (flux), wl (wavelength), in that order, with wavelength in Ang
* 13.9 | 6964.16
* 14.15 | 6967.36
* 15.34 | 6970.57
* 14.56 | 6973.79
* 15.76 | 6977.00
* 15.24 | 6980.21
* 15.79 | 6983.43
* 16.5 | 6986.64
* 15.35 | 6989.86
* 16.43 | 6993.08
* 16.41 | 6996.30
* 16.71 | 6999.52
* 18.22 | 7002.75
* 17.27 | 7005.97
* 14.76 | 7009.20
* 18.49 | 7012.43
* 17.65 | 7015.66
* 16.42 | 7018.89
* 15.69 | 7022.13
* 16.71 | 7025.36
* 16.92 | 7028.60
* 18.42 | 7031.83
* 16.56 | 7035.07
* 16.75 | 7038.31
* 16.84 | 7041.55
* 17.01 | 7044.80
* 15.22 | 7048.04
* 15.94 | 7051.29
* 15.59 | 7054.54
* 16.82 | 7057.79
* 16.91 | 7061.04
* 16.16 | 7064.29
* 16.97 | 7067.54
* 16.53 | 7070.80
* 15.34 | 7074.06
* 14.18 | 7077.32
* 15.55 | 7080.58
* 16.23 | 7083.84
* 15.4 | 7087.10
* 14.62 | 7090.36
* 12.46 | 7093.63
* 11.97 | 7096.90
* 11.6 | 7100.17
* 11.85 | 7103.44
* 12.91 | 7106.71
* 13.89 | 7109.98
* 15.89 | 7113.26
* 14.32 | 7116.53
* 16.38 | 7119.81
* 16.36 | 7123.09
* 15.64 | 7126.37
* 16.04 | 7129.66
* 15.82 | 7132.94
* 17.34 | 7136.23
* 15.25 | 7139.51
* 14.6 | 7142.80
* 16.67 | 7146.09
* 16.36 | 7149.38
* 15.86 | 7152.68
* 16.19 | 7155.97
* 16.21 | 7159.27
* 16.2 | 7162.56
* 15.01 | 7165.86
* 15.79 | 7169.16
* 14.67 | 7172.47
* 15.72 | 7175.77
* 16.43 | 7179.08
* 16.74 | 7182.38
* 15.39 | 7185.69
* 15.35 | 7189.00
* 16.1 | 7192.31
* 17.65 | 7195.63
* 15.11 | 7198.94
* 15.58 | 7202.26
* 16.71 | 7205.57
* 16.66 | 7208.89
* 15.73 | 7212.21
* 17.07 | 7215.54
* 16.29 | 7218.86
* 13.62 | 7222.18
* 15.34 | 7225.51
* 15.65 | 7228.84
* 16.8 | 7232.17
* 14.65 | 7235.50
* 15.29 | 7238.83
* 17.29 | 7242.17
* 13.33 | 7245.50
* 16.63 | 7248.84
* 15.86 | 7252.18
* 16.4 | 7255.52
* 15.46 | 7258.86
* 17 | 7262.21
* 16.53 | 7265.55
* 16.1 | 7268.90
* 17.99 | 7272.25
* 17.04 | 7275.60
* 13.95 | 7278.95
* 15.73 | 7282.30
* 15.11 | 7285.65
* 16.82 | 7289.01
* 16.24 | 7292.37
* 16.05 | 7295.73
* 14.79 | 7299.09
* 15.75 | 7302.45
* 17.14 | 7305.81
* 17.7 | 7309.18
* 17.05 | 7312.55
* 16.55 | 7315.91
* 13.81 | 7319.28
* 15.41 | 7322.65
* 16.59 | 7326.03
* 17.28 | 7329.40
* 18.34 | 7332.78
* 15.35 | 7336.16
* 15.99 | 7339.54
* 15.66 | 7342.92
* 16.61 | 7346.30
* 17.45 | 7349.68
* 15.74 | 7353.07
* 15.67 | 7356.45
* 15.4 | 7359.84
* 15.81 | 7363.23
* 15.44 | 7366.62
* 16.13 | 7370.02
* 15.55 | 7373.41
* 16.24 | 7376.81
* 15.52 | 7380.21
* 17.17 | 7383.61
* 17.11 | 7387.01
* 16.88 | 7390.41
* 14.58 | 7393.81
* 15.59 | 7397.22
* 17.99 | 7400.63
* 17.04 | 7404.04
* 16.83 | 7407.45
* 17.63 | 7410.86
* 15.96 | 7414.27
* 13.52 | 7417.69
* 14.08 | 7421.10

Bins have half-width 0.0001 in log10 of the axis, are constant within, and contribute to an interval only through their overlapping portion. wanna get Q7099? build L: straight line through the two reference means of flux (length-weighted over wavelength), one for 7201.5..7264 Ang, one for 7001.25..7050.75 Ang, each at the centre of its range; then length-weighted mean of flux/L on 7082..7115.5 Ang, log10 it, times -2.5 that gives 0.201 mag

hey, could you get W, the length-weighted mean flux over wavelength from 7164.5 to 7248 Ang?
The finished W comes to 15.8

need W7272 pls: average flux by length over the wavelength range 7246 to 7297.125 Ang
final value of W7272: 16.1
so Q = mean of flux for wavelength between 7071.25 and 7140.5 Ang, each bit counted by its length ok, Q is 14.7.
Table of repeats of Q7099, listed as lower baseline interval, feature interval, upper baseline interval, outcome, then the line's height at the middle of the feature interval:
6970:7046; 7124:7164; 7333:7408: 0.02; 16.4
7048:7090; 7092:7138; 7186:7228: 0.10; 15.9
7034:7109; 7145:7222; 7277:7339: -0.03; 15.6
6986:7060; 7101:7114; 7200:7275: 0.22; 16.4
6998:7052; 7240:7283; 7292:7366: 0.02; 16.3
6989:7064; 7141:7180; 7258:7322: 0.04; 16.4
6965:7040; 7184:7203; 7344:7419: 0.03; 16.3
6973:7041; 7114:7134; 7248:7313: 0.04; 16.4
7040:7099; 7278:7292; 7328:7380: 0.03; 16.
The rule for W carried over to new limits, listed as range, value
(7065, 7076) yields 16.2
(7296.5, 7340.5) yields 16.3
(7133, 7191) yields 15.9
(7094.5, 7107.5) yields 12.1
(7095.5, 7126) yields 14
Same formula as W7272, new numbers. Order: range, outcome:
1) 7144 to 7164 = 16.2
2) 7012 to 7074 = 16.6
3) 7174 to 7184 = 16.3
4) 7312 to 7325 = 15.6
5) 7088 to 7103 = 12.7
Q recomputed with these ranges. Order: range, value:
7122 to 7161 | 16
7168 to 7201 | 15.9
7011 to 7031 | 17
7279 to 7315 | 16.1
